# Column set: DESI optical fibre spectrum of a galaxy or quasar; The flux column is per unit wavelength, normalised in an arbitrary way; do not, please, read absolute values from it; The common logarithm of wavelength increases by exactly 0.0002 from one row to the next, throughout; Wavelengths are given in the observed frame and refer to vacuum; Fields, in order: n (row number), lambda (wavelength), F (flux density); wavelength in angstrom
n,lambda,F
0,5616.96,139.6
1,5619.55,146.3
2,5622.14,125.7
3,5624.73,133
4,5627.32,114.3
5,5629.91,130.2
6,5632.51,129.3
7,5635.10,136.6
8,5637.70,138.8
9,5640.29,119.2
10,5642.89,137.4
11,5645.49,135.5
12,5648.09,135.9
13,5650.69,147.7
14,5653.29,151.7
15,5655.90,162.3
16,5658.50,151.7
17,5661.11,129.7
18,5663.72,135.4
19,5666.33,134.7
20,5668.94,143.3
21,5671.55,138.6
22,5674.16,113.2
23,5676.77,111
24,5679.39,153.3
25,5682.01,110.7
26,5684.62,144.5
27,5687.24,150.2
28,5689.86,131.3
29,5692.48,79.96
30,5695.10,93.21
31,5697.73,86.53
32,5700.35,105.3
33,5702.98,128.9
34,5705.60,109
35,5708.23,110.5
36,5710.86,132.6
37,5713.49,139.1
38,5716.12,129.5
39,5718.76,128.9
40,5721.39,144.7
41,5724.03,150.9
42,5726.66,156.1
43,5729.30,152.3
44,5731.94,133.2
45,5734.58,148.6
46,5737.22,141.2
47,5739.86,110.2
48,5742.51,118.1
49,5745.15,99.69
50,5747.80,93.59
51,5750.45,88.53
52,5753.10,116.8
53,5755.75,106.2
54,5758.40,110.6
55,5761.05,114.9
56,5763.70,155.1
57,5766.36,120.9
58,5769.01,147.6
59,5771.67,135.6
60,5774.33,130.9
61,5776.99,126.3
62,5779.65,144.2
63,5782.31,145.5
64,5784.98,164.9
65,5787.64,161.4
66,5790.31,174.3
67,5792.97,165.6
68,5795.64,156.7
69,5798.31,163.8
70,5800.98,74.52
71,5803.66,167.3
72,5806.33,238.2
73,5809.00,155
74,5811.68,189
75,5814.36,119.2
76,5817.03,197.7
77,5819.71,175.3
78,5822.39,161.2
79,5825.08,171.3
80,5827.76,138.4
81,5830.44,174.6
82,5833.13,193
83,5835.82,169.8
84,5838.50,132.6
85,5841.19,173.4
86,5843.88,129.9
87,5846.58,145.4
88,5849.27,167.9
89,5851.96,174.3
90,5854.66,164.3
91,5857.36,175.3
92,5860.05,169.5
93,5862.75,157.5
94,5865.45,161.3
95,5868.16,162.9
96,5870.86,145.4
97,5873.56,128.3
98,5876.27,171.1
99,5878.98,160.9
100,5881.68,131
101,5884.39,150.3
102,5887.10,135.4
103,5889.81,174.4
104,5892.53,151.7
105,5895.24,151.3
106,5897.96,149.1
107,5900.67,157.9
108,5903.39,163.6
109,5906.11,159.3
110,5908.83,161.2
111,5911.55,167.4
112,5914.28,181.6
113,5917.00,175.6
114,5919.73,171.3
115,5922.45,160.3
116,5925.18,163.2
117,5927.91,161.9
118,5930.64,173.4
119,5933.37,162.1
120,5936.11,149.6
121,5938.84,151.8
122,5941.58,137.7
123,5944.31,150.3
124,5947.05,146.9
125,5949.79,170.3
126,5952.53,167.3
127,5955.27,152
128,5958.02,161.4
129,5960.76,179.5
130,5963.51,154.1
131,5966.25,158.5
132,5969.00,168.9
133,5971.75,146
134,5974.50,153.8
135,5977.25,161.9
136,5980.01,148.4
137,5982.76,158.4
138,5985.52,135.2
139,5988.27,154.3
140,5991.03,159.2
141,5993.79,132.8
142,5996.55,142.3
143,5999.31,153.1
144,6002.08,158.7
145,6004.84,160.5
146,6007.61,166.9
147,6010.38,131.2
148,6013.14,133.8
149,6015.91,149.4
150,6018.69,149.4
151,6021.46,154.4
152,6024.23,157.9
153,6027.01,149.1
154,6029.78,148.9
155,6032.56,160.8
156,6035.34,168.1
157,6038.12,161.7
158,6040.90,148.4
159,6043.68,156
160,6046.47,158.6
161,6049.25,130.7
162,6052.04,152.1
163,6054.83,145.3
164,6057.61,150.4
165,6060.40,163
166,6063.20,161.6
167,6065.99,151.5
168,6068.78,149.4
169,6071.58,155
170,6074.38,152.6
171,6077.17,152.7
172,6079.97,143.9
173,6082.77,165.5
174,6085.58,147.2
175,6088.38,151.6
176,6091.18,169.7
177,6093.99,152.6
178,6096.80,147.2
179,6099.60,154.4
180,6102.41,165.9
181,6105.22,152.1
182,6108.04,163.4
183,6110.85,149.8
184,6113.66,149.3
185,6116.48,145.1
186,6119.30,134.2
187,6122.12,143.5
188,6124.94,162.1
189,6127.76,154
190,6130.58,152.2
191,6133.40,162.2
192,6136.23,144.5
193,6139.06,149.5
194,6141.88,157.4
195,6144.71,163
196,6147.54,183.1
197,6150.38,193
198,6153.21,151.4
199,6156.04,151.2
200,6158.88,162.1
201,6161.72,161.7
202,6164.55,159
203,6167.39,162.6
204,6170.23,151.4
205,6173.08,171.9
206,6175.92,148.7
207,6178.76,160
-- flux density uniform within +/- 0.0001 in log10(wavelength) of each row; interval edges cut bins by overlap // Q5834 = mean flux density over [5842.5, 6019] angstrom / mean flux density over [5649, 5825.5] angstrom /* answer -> 1.14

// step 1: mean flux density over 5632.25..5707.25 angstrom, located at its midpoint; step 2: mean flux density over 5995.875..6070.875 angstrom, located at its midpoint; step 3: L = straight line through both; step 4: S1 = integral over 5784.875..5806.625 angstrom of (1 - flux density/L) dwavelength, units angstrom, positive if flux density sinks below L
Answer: -3.5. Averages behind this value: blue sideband 129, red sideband 152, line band 159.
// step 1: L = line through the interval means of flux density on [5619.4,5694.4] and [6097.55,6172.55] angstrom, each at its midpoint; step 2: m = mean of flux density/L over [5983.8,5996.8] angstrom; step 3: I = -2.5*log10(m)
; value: 0.03 mag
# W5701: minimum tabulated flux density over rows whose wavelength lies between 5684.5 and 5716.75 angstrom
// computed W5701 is 79.96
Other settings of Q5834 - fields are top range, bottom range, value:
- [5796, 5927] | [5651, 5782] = 1.26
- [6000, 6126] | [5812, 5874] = 0.95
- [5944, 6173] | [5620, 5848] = 1.12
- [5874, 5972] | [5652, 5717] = 1.25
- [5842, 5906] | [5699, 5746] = 1.20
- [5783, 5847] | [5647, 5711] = 1.27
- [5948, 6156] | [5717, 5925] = 1.03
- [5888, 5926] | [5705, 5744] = 1.22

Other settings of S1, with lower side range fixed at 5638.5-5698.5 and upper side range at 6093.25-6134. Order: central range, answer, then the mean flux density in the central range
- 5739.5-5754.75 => 3.4 angstrom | 104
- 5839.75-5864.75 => -4.0 angstrom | 162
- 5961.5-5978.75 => -1.5 angstrom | 158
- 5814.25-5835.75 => -4.8 angstrom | 169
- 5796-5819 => -4.3 angstrom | 163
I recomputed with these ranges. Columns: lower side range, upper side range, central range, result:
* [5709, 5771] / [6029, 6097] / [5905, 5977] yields -0.12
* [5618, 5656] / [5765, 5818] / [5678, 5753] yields 0.17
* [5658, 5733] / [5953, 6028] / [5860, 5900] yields -0.07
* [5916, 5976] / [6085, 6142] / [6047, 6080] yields 0.03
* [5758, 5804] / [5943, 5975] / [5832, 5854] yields -0.09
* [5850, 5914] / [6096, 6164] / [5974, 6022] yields 0.05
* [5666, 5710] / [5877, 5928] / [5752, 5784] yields 0.04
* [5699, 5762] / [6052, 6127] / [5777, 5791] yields -0.20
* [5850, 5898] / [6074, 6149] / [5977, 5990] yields 0.03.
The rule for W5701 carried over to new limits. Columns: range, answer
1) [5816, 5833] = 138.4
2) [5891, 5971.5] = 137.7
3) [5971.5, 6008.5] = 132.8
